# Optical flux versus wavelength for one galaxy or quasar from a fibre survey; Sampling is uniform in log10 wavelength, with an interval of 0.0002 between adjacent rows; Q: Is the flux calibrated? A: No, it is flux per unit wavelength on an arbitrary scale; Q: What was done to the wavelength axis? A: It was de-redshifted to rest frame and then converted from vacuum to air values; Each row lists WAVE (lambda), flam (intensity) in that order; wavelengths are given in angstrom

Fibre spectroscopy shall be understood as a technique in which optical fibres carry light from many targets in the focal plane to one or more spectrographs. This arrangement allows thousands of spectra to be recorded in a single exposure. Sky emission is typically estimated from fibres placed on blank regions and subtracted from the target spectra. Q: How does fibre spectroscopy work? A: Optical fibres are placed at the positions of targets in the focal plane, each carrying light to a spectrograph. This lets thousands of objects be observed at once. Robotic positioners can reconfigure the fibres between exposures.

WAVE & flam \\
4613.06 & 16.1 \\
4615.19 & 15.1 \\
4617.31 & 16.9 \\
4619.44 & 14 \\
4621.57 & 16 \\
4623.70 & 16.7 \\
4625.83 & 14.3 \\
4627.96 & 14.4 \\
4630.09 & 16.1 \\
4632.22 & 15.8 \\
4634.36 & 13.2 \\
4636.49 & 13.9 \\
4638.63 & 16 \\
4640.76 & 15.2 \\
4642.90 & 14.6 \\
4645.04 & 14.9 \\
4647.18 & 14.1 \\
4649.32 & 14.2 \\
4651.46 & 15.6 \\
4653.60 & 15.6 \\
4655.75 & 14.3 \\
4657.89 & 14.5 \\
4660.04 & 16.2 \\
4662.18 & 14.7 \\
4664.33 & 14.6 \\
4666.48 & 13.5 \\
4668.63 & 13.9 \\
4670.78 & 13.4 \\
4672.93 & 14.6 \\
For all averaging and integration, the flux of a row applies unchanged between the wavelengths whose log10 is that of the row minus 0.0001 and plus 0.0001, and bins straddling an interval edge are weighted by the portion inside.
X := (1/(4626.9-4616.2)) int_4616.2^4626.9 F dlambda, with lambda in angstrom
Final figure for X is 15.6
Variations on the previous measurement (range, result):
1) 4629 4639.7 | 15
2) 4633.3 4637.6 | 13.6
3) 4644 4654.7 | 14.9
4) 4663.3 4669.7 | 14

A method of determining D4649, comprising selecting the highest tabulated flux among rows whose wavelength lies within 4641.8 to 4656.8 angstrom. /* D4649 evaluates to 15.6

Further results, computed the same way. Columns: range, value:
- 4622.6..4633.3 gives 16.7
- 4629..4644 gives 16.1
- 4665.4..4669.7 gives 13.9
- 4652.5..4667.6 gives 16.2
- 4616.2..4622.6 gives 16.9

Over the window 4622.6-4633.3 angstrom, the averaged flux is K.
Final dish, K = 15.5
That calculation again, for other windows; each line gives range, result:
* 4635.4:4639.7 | 15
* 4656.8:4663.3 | 15.1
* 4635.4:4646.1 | 14.9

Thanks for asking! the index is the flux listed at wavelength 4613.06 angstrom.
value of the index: 16.1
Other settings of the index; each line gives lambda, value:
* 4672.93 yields 14.6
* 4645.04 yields 14.9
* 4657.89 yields 14.5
